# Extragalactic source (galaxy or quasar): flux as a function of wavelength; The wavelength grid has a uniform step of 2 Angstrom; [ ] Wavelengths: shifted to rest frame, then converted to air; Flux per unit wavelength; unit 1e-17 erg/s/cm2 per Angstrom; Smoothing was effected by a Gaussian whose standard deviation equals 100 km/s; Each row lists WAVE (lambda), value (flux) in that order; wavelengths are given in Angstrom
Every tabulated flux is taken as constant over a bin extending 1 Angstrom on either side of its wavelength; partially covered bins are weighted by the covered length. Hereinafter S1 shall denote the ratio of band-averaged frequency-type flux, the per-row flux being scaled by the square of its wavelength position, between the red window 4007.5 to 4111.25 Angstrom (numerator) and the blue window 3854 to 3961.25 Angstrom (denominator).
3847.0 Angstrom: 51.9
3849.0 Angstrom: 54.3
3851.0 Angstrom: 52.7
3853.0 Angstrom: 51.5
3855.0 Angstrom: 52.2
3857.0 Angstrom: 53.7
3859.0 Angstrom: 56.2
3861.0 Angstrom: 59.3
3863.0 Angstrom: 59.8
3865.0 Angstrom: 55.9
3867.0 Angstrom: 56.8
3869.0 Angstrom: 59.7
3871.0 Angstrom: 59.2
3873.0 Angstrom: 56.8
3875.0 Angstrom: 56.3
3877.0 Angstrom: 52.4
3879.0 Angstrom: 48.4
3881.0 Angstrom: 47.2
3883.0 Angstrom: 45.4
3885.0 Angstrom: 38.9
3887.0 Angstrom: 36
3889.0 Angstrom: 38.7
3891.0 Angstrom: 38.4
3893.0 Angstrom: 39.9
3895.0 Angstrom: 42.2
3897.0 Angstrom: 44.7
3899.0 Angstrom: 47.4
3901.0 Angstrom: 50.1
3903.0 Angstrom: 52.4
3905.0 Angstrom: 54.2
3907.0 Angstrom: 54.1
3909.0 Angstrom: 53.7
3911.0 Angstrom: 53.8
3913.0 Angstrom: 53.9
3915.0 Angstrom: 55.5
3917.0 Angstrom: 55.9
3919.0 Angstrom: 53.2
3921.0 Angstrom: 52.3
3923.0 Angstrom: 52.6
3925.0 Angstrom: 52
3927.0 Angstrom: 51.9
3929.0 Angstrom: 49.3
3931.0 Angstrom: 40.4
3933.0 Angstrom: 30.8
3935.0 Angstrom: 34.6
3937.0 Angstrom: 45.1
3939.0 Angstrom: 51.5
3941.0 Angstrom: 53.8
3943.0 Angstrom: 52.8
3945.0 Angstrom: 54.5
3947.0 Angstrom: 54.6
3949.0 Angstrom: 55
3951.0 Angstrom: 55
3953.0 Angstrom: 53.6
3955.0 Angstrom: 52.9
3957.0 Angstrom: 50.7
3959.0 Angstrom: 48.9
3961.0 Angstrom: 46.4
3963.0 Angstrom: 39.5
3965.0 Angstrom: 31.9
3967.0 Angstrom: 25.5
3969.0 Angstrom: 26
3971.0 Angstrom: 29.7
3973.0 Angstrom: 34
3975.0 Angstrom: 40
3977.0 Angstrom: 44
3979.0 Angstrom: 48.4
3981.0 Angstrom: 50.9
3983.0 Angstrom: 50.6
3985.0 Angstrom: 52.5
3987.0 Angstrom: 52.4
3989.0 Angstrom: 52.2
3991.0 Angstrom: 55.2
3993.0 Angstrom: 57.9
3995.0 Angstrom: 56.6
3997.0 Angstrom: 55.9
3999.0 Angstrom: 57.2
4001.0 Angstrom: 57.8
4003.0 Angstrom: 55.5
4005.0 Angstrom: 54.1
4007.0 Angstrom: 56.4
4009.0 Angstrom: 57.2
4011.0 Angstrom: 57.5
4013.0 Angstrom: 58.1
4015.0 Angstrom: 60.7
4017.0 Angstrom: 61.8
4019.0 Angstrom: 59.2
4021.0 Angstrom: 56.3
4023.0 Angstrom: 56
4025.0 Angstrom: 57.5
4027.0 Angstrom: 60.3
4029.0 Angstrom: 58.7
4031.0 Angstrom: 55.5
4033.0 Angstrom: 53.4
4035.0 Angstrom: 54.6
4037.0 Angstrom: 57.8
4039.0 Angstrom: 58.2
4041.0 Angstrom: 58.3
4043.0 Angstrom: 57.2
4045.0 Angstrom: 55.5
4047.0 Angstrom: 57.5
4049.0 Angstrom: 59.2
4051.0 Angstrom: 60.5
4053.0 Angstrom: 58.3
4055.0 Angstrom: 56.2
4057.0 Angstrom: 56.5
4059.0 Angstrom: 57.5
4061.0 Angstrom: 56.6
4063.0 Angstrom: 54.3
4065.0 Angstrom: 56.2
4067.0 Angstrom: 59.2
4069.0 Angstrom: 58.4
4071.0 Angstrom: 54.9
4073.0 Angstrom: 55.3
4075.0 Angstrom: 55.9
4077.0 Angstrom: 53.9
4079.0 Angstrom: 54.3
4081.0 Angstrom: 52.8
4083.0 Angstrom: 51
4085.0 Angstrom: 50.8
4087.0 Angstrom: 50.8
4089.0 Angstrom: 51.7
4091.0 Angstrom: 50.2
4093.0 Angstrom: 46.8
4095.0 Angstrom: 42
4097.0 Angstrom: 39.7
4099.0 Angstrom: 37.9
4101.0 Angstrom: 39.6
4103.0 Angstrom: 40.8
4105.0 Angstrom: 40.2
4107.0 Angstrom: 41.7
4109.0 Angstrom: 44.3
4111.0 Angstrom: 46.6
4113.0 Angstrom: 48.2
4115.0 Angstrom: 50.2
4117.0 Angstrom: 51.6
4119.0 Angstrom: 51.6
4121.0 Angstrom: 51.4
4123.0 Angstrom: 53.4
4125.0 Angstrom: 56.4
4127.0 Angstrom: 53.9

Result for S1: 1.15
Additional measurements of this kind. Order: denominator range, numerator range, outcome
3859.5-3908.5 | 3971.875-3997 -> 1.05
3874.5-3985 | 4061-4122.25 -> 1.15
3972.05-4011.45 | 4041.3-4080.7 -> 1.12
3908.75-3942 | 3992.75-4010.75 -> 1.19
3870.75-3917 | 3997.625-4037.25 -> 1.25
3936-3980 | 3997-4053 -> 1.32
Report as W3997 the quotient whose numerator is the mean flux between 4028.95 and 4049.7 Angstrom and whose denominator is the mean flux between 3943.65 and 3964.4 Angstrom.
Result 1.12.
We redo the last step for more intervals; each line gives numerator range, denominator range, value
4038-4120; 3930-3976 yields 1.18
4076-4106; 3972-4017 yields 0.88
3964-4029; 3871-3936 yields 1.06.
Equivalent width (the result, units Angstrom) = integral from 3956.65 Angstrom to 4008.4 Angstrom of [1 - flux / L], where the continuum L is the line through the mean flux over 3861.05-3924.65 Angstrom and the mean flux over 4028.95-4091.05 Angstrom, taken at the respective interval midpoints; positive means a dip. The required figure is 5.89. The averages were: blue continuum 50.7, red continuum 55.7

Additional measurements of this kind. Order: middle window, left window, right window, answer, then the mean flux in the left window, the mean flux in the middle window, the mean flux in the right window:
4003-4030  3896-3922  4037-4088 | -1.5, 52.4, 57.9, 56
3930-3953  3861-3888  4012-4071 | 2.5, 52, 48.3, 57.5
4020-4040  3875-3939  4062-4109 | -3.3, 47.5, 56.8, 49.4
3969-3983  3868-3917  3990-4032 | 3.6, 49.3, 40.8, 57.4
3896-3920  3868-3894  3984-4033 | -1.4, 47.5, 52.4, 56.7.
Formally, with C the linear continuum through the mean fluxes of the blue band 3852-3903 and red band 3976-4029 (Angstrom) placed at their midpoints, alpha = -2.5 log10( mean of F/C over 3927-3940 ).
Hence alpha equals 0.22 mag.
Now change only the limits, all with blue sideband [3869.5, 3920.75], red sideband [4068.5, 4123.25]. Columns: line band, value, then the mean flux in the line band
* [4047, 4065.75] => -0.17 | 57.3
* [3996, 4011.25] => -0.15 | 56.4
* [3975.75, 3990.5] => -0.02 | 50.1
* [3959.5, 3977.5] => 0.36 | 35.4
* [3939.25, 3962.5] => -0.07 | 52.2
